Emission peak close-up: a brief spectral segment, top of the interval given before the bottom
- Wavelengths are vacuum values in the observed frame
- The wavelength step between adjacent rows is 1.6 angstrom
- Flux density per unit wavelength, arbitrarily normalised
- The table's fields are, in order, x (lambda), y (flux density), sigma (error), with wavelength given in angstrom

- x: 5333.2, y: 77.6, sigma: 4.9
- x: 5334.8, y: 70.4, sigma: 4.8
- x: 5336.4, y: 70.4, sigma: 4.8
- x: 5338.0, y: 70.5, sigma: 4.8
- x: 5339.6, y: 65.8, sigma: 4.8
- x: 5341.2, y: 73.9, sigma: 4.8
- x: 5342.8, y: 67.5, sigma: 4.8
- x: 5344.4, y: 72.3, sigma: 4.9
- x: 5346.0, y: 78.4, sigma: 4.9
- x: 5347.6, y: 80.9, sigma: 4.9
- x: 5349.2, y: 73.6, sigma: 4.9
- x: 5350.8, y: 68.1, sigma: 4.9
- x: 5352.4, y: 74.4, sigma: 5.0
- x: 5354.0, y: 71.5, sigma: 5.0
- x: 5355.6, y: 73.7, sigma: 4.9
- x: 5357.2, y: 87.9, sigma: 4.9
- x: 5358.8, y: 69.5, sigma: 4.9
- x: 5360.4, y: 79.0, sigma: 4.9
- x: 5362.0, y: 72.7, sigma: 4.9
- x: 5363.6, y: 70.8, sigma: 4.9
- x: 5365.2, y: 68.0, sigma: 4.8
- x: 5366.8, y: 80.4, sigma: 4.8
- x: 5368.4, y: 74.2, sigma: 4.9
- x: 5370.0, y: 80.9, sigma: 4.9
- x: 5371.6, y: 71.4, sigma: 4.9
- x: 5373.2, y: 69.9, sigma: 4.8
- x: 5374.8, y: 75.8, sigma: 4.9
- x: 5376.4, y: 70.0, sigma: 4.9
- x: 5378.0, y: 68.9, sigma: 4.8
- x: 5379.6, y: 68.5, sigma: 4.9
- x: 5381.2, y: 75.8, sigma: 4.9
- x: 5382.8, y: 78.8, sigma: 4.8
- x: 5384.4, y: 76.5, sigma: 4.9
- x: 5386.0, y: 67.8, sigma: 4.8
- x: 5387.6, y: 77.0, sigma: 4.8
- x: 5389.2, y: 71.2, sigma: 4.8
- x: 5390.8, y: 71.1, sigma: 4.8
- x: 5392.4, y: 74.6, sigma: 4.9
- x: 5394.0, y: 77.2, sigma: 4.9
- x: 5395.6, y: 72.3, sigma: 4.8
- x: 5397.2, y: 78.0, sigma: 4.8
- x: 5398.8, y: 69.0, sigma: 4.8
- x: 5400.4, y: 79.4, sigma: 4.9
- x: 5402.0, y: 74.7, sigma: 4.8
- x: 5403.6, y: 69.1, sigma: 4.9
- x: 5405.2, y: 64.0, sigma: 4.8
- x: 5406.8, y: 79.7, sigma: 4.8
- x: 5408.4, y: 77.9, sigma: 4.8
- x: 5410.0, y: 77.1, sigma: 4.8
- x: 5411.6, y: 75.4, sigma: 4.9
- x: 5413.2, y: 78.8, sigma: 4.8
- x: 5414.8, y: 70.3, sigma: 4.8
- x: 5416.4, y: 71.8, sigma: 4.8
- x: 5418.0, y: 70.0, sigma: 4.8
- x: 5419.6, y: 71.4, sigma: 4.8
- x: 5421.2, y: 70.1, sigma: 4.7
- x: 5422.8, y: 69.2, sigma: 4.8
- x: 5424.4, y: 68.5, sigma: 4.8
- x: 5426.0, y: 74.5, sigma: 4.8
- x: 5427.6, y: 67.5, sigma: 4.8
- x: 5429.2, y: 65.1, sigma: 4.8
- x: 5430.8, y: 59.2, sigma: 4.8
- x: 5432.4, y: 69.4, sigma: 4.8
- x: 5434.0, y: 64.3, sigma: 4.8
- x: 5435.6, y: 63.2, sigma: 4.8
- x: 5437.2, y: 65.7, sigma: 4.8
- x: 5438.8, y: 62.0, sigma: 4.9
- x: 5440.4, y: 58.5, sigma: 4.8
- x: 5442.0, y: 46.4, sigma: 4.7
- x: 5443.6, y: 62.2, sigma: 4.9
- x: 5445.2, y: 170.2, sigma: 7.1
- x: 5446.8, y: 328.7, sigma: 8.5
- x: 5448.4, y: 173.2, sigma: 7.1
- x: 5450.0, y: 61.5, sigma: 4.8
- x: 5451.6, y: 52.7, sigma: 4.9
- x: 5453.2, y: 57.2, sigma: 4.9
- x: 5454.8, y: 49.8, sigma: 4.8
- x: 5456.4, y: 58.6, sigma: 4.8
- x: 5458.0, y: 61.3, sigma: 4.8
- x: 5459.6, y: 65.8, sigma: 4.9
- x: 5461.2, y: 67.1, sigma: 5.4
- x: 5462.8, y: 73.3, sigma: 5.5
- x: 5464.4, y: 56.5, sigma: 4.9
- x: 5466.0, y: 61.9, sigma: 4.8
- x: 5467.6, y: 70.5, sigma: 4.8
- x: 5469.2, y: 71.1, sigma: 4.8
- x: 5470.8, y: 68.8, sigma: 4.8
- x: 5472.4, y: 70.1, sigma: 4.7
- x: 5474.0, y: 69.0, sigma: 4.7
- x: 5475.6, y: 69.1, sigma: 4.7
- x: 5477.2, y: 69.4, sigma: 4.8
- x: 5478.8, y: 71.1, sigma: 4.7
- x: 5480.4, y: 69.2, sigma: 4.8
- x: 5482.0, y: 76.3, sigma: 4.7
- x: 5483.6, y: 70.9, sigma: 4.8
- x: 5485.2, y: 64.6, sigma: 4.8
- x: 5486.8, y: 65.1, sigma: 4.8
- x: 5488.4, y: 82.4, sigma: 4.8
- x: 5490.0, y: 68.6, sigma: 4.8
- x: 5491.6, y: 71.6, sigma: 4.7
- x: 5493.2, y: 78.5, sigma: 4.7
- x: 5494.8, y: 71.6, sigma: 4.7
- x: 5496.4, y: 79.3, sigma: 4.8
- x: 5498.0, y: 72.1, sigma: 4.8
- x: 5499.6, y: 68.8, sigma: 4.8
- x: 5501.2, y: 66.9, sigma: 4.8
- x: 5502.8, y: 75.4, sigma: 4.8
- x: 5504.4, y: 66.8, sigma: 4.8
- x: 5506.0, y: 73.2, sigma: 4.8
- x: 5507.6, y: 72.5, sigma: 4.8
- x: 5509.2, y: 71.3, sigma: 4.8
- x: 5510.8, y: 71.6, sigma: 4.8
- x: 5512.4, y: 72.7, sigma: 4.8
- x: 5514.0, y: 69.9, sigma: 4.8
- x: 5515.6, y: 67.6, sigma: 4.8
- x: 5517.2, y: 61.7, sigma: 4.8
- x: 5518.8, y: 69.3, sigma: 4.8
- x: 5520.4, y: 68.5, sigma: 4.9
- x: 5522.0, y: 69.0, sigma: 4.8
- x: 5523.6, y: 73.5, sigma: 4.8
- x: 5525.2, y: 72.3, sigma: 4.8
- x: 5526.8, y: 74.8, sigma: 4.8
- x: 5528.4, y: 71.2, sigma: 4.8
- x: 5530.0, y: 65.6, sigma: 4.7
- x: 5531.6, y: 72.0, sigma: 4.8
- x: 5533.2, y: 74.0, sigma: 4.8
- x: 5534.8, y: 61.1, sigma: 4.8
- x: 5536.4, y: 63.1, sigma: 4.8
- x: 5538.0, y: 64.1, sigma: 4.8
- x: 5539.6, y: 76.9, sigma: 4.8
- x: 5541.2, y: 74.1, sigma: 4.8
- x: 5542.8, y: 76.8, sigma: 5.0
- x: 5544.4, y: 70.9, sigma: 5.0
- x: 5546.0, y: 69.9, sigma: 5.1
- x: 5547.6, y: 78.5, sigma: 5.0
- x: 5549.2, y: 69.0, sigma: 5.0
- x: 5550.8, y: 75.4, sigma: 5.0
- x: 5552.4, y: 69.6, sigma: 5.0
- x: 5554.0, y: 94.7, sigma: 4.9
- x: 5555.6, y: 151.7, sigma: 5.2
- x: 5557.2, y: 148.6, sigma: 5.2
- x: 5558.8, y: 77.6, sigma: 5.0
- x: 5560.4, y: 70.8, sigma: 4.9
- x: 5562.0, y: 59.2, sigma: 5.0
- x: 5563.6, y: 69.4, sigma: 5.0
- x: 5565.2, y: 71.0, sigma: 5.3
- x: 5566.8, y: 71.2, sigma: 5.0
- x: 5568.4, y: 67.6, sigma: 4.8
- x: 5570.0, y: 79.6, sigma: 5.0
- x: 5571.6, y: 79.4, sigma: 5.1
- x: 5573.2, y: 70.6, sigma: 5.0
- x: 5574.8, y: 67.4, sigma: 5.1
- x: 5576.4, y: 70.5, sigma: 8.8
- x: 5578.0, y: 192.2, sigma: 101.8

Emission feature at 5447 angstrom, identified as Hbeta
